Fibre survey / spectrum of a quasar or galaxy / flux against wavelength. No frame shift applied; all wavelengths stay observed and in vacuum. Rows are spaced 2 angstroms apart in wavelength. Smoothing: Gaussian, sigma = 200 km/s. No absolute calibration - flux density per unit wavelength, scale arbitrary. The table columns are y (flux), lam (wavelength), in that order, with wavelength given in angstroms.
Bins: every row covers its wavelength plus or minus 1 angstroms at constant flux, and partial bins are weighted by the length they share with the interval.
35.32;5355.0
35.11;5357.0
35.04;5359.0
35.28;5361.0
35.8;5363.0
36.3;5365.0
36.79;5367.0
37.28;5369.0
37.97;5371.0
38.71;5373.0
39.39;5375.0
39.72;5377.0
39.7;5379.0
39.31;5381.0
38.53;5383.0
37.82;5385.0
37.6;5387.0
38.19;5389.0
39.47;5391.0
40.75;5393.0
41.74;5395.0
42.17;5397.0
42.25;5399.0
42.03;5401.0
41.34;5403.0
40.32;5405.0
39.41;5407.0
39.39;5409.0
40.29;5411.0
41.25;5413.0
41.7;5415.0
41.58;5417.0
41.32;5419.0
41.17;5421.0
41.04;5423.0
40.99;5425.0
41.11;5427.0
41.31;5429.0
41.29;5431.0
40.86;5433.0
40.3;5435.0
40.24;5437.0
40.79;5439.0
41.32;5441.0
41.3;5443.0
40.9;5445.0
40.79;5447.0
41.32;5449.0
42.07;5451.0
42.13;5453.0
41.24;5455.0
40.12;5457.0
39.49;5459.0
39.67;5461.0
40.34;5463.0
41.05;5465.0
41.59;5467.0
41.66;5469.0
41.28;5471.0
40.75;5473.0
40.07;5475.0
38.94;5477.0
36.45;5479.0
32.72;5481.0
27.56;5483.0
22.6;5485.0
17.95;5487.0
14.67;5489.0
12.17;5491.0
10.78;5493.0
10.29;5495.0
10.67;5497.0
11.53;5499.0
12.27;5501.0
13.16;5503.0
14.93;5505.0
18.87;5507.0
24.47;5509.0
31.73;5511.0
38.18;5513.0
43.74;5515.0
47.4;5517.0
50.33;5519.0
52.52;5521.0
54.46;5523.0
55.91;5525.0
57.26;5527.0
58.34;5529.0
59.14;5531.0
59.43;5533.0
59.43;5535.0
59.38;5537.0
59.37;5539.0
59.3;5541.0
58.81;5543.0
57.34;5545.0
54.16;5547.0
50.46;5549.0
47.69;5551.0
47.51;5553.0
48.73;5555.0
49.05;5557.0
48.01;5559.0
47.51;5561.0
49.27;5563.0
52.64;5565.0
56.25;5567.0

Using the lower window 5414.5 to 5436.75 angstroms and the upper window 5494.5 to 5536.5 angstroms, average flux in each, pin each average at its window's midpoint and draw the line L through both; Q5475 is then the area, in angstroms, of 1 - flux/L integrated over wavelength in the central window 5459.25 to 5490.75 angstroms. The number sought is 4.3 angstroms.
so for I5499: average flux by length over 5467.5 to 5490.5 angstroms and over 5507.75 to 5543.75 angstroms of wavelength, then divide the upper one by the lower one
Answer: 1.6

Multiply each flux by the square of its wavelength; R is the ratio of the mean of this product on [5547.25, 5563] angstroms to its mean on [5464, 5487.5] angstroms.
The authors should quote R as 1.41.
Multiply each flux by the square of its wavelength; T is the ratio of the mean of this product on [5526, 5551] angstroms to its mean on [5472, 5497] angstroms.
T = 2.36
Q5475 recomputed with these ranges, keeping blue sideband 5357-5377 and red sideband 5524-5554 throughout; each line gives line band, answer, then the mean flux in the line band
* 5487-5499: 9.1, 12.2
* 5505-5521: 5.2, 36.1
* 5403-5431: 1.1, 40.9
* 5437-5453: 1.6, 41.2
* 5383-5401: -0.1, 40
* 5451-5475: 3.4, 40.9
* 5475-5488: 5.1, 30.2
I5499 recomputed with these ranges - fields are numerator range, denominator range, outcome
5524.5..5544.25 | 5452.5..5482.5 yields 1.48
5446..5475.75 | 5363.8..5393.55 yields 1.06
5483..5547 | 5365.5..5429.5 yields 0.94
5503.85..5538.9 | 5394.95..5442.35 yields 1.13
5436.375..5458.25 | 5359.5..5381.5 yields 1.09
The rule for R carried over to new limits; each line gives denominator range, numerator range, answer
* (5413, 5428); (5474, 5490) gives 0.72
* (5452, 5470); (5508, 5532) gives 1.20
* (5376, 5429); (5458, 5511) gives 0.68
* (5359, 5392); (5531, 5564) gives 1.51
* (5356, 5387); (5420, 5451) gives 1.12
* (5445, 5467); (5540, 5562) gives 1.31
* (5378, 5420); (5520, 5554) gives 1.46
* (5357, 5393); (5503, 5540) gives 1.29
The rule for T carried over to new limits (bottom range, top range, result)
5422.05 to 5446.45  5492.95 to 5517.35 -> 0.55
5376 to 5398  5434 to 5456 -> 1.06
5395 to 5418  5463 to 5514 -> 0.65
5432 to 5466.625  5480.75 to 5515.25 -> 0.49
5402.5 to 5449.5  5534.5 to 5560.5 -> 1.37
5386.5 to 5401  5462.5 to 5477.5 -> 1.03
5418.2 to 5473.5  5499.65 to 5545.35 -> 1.13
